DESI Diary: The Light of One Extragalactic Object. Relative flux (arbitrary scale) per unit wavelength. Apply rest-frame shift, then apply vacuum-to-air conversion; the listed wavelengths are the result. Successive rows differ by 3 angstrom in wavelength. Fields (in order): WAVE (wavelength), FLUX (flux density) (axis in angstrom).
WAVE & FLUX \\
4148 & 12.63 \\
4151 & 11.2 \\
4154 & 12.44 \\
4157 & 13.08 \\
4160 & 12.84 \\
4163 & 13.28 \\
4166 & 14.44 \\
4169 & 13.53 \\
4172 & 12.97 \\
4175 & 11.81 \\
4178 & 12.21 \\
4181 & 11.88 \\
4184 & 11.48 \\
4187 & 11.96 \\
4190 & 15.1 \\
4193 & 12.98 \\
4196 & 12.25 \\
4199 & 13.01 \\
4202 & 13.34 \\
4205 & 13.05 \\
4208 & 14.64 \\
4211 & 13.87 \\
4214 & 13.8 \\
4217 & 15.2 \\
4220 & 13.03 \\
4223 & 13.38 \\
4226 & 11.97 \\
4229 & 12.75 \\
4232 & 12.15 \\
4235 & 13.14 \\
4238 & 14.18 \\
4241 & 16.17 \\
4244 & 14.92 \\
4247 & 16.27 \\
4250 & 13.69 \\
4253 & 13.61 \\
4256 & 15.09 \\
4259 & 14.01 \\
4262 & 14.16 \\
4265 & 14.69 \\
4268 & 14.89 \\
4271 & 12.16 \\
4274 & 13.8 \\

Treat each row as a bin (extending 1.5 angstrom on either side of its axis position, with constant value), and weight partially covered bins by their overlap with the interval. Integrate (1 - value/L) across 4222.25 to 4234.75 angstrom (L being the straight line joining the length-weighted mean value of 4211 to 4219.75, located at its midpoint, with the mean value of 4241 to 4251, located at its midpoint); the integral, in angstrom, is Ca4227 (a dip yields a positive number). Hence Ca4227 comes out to 1.8 angstrom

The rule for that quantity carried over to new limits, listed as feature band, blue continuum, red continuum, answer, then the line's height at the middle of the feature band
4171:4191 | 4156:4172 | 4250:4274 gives 1.6 angstrom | 13.5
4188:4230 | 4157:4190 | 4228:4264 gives 0.1 angstrom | 13.5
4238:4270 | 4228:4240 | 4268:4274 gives -3.5 angstrom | 13.2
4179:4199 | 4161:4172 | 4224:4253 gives 1.6 angstrom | 13.7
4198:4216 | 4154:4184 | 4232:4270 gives -0.2 angstrom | 13.6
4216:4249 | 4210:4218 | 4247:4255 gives 0.8 angstrom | 14.2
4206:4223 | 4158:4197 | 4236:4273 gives -0.5 angstrom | 13.6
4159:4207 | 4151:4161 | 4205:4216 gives 1.3 angstrom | 13.3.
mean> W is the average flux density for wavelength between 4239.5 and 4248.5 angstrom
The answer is 15.8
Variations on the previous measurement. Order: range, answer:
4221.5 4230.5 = 12.7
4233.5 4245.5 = 14.6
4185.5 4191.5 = 13.5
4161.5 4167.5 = 13.9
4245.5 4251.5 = 15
